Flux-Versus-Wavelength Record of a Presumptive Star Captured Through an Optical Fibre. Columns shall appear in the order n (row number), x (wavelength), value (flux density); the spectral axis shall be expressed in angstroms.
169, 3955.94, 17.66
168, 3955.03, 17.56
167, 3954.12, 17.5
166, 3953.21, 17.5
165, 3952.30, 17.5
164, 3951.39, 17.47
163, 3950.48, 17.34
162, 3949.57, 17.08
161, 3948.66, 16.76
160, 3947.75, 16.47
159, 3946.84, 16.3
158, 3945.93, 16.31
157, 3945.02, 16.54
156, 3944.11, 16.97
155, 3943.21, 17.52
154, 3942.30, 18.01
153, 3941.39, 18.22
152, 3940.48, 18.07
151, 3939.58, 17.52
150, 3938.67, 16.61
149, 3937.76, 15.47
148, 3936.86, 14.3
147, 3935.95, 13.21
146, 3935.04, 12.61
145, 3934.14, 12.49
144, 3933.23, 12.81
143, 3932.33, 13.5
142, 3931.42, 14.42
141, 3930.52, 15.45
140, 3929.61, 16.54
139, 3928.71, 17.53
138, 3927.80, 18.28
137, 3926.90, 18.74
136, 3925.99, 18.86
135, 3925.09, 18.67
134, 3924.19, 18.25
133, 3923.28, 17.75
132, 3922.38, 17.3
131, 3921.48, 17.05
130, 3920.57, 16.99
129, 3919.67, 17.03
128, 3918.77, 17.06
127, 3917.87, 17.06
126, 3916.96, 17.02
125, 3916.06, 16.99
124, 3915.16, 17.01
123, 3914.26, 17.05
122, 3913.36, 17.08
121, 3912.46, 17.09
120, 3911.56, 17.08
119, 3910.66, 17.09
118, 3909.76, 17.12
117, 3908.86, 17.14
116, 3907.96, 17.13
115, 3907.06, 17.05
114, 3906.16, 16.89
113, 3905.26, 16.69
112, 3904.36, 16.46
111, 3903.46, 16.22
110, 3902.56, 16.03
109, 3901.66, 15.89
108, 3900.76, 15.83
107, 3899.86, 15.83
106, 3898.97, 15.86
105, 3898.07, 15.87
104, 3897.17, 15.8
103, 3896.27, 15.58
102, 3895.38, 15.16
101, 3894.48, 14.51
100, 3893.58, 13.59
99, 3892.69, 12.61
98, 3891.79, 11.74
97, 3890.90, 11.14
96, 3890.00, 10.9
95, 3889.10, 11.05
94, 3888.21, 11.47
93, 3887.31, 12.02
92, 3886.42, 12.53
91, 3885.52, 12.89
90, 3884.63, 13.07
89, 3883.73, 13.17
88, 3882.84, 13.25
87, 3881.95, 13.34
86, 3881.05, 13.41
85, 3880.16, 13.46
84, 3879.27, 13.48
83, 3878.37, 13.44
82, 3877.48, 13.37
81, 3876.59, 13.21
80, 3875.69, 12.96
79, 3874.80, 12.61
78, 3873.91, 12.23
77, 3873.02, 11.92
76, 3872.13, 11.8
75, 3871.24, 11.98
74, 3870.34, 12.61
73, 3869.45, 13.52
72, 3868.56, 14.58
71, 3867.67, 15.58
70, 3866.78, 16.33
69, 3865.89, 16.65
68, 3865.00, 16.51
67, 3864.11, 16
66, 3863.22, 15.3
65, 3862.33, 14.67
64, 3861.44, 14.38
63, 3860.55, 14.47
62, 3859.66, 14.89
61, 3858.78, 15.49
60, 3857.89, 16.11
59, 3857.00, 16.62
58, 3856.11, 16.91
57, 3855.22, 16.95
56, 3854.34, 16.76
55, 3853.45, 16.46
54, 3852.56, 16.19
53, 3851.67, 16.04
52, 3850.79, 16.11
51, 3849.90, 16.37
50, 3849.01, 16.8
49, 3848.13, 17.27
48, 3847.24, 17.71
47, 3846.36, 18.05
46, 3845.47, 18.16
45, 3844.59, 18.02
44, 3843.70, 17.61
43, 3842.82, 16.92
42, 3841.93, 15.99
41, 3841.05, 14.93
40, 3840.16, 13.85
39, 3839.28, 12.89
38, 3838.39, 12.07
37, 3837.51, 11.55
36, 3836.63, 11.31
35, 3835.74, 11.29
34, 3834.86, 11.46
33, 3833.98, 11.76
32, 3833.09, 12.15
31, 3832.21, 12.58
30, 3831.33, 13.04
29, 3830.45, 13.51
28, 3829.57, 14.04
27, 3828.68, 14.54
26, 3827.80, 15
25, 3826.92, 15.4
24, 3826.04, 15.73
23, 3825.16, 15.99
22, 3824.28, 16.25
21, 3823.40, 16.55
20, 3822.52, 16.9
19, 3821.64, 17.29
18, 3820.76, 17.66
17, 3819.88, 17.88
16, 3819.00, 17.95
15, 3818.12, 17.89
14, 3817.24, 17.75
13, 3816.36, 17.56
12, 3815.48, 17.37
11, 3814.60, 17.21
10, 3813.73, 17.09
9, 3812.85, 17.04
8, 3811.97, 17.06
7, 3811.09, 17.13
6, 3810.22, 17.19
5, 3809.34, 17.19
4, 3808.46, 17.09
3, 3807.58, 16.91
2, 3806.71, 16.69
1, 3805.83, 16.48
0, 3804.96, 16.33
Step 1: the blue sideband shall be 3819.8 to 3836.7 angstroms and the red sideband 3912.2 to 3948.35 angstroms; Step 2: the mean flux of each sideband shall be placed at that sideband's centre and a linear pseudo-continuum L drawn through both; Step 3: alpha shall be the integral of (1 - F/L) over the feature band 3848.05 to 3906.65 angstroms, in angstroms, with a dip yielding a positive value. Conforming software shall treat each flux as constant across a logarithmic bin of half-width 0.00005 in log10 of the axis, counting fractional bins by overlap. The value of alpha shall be 3.7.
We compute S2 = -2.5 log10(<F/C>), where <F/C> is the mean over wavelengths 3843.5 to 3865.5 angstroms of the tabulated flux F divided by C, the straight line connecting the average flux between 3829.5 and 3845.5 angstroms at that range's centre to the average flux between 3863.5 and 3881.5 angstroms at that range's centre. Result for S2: -0.19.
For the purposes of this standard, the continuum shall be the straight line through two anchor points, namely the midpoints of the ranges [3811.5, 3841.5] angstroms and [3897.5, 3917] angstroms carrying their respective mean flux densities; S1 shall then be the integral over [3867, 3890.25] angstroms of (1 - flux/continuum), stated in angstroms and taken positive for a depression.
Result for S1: 4.6 angstroms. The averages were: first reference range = 15.1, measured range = 12.9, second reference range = 16.6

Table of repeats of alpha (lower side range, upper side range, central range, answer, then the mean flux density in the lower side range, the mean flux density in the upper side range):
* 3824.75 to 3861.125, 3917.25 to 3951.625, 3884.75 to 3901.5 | 2.4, 15.1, 16.5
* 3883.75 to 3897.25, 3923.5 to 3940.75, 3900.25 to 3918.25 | -3.2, 12.9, 16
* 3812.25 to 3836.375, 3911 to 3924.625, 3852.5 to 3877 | 2.2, 15.5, 17.2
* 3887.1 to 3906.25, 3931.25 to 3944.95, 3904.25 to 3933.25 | -3.9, 14.4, 15.5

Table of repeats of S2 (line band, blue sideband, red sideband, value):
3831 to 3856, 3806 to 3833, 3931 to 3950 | 0.08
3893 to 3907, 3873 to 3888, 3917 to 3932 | -0.06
